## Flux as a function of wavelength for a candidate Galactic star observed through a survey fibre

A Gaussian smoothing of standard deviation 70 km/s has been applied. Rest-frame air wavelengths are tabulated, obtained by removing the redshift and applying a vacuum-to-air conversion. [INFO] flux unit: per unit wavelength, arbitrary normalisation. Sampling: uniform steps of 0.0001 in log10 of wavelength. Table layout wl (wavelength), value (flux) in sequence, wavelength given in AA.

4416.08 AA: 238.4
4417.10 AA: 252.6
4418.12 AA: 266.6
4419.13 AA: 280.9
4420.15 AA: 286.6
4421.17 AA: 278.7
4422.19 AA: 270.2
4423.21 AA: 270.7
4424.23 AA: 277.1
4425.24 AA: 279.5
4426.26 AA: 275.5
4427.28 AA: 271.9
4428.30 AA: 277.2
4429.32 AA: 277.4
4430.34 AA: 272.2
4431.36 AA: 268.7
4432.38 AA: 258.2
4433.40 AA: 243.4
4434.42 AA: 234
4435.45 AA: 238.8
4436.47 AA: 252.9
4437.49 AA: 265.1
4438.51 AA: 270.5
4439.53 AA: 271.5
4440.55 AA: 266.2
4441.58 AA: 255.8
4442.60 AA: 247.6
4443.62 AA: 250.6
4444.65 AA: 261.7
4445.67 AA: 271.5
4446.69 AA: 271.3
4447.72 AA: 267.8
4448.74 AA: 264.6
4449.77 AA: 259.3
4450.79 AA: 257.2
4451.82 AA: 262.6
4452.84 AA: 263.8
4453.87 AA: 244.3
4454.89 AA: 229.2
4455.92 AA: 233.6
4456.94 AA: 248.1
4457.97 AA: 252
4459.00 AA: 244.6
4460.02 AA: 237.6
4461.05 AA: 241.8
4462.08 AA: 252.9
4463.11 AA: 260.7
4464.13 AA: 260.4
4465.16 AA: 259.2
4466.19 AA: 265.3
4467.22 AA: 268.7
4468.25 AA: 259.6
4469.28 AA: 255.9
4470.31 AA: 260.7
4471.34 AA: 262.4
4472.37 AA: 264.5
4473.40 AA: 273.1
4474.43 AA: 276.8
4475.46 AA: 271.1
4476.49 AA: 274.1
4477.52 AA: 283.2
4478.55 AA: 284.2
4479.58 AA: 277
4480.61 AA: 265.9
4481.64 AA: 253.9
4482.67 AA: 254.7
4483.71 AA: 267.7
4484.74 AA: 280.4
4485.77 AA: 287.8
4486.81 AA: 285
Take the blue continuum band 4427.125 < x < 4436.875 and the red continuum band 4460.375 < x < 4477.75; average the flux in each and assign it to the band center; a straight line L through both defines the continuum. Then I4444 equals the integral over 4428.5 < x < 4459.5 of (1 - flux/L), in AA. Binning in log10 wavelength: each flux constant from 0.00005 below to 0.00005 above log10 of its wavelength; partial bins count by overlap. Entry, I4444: 0.4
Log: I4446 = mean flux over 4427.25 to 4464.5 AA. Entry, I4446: 257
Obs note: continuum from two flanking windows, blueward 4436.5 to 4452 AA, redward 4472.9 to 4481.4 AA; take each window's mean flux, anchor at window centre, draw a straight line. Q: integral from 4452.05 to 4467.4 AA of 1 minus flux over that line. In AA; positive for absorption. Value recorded 1.0 AA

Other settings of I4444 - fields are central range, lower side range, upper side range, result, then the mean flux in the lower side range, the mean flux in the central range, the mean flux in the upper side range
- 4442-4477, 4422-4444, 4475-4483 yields 1.3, 263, 258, 271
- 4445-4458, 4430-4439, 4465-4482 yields 0.3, 256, 256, 268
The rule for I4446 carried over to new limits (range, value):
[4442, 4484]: 260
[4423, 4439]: 264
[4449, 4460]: 249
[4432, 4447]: 257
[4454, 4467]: 249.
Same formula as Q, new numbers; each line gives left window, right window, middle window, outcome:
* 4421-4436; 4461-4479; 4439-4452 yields 0.18 AA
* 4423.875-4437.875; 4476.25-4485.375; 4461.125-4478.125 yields 0.30 AA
